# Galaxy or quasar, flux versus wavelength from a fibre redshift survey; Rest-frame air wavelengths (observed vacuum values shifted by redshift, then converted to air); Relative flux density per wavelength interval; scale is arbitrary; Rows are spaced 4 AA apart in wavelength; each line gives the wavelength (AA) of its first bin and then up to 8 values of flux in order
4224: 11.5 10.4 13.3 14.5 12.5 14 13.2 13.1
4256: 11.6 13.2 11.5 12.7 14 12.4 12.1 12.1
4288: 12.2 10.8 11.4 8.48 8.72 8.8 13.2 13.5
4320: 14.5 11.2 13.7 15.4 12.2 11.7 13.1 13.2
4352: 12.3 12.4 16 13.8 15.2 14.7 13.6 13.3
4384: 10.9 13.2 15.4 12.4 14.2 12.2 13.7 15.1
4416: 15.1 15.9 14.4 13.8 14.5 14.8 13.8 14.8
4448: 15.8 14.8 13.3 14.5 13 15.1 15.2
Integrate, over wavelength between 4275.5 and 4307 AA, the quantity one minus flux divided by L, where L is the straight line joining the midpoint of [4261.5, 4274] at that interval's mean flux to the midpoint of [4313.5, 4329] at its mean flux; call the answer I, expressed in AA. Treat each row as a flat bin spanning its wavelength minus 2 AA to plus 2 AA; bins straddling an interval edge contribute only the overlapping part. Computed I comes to 5.0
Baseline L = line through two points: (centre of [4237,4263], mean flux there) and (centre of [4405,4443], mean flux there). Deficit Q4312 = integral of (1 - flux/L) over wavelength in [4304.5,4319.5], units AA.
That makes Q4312 1.9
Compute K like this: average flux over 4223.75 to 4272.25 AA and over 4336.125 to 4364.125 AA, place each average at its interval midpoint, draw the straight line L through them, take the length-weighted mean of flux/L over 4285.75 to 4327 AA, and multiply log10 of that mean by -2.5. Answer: 0.14 mag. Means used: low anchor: 12.7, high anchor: 13.1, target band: 11.3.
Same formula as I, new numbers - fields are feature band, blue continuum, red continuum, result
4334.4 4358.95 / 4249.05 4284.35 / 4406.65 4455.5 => 1.8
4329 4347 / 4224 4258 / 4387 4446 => 0.6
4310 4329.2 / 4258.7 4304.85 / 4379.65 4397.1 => -1.6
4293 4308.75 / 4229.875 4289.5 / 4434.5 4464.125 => 4.4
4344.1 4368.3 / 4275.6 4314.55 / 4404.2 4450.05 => -1.9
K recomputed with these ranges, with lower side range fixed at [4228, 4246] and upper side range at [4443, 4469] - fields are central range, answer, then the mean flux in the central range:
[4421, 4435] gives -0.01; 14.4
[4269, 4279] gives 0.03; 13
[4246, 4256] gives 0.04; 12.8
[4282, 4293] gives 0.15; 11.8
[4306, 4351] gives 0.08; 12.8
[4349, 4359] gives 0.09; 12.8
